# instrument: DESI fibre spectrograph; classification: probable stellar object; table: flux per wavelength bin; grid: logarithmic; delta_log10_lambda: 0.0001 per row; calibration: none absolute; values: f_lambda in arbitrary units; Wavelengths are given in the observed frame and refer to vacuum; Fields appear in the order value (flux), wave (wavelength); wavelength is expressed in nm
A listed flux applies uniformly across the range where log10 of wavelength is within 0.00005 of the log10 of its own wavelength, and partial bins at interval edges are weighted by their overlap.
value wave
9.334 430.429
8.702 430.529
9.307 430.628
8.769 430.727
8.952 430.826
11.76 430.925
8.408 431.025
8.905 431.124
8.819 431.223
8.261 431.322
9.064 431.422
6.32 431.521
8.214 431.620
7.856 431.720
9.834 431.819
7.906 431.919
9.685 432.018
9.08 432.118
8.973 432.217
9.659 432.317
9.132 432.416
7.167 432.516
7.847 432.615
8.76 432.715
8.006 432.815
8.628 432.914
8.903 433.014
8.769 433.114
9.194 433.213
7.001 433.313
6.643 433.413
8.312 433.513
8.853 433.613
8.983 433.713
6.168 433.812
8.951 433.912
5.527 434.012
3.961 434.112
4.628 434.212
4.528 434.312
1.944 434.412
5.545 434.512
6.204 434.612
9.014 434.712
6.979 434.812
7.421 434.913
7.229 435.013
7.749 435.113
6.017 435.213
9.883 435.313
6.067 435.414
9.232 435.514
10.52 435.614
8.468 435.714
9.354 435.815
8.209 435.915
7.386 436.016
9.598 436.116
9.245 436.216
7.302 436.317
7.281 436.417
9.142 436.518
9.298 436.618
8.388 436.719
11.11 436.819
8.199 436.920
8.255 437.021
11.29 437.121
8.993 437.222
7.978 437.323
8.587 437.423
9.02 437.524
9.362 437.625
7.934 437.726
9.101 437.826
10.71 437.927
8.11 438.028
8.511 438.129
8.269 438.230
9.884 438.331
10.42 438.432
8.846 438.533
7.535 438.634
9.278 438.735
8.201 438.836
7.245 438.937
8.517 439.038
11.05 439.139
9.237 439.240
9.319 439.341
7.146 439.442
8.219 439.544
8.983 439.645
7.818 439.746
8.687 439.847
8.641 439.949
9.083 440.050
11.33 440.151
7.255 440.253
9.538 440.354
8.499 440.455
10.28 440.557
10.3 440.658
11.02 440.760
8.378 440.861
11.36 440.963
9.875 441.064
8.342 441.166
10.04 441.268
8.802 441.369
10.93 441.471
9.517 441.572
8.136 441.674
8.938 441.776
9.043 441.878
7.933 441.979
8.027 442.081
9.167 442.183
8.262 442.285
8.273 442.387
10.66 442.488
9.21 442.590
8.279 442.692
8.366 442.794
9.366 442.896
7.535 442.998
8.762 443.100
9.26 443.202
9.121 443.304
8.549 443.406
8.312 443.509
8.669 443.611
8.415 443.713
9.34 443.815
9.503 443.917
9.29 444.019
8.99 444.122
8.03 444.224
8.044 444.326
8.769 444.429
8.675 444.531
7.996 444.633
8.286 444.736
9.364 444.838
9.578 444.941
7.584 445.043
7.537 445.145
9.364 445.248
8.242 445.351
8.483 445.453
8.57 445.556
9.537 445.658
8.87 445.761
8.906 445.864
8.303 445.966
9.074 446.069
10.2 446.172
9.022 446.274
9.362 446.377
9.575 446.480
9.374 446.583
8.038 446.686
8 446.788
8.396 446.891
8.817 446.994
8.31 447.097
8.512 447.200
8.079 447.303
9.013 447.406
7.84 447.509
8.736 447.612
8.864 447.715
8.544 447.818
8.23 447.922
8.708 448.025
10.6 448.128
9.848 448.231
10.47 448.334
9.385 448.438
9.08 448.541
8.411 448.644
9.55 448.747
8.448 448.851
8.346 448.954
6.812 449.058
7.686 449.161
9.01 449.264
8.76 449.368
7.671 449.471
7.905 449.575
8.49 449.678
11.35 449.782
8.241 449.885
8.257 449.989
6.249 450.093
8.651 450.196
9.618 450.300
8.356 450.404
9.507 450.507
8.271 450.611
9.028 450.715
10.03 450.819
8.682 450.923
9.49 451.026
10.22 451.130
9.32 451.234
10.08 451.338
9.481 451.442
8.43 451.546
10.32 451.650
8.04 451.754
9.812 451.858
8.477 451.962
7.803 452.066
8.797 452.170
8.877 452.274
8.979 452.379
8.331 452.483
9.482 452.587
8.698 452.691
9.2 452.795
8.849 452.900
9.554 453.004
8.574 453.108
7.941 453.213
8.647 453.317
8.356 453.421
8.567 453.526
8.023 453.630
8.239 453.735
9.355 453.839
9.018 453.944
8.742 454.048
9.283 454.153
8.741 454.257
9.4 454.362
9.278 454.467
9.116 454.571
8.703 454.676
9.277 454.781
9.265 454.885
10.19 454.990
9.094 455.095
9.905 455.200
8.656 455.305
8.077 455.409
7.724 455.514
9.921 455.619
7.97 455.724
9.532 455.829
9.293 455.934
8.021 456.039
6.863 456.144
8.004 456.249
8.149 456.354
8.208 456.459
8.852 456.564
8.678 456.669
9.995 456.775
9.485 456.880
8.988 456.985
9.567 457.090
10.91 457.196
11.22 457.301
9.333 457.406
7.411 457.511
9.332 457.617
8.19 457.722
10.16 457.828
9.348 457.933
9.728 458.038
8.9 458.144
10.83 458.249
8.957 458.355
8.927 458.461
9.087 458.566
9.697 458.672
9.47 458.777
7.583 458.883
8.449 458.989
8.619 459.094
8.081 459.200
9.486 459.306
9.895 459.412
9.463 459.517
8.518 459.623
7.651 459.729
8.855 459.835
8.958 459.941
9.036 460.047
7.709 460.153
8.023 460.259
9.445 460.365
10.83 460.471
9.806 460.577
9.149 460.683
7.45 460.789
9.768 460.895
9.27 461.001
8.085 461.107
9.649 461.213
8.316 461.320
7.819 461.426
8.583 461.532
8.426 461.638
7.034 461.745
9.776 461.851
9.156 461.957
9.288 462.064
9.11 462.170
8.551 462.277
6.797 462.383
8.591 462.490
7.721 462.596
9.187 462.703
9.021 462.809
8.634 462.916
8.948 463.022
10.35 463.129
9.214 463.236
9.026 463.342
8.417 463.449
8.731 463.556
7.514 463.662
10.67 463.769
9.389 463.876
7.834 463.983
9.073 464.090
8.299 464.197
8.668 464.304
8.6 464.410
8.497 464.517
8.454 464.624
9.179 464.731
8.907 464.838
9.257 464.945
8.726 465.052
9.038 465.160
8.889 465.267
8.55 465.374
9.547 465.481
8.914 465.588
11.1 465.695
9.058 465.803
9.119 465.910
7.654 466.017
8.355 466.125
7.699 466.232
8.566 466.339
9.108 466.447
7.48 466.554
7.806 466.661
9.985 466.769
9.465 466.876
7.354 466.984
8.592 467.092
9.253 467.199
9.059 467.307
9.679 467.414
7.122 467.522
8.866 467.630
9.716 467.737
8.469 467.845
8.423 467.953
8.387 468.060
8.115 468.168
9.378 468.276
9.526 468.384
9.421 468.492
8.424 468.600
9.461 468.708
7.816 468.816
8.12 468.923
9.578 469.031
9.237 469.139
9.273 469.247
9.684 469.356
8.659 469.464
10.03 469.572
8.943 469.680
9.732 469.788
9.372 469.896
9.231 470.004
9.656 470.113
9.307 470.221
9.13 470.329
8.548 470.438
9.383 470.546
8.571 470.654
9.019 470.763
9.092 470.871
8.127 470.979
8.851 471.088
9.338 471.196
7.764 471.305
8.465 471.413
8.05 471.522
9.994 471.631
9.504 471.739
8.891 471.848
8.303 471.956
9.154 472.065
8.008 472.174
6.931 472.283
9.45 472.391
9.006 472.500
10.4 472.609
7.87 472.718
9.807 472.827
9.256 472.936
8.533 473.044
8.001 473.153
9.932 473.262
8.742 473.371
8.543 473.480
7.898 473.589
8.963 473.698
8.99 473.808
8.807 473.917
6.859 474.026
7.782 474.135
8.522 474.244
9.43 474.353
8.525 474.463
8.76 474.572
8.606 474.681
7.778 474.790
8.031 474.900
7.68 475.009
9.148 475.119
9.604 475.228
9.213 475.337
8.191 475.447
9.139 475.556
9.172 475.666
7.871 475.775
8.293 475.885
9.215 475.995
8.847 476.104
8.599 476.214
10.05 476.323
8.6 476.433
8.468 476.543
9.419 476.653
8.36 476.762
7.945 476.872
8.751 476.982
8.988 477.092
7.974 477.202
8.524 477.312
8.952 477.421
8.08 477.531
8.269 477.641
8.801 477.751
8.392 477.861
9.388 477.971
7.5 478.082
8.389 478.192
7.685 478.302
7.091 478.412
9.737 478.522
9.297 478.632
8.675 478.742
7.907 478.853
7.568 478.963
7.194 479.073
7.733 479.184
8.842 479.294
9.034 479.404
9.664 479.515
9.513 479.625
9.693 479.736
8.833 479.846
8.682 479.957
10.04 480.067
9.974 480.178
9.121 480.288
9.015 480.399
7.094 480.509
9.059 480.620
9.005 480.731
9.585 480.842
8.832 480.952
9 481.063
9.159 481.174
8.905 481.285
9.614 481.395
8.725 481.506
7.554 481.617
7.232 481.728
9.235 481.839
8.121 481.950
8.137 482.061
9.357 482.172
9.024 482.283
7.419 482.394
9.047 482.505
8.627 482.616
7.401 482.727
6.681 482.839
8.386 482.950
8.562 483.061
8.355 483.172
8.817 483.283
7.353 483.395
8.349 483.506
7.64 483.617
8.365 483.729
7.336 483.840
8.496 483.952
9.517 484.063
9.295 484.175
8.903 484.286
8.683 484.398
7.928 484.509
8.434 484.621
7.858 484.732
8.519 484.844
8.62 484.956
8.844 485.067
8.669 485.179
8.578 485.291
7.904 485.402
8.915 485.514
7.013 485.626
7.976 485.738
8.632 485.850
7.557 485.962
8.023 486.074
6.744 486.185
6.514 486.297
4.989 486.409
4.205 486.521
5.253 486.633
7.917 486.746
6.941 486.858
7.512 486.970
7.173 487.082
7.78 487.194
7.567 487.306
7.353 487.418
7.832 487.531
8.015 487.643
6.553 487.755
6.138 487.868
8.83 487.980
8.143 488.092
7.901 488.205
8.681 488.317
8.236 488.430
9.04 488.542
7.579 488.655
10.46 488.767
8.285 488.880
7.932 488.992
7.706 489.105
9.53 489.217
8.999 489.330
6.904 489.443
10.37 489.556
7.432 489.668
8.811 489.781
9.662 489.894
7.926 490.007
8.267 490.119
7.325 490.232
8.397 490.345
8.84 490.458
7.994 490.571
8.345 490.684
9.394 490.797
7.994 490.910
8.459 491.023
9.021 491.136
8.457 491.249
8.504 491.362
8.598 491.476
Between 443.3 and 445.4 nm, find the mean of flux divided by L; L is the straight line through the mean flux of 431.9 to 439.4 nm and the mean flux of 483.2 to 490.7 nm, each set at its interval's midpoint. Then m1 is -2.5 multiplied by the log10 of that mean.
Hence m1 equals -0.06 mag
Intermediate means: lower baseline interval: 8.24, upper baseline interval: 8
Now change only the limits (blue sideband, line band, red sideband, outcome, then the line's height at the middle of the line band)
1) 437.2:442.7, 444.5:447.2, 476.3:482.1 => 0.03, 8.97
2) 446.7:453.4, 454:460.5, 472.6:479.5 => -0.03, 8.74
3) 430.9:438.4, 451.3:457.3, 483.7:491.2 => -0.10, 8.14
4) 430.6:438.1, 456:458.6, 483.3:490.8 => -0.12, 8.12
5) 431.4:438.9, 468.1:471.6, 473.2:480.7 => -0.05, 8.56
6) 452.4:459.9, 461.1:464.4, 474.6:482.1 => 0.02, 8.87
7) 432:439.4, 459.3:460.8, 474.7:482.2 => -0.06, 8.48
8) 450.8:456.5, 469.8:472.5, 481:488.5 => -0.06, 8.38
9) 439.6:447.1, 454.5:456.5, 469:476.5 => 0.02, 8.89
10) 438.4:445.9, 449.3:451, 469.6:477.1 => 0.02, 8.87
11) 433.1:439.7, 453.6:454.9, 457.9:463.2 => -0.03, 8.69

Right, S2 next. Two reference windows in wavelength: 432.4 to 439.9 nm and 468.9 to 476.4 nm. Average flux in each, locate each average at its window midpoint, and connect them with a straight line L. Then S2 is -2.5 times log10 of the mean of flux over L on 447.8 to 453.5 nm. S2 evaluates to -0.05 mag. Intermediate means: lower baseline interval 8.17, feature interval 8.87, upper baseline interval 8.83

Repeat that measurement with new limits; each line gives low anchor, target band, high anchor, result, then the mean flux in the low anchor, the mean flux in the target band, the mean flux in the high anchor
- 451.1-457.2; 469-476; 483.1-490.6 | -0.05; 8.92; 8.82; 8.01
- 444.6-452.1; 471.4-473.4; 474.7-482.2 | -0.02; 8.82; 8.87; 8.67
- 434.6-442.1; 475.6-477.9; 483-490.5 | -0.06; 8.83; 8.65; 8.01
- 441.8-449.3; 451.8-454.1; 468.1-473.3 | 0.01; 8.75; 8.74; 8.96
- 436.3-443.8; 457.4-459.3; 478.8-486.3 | -0.03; 8.96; 9.01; 8.46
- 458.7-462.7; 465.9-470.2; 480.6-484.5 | -0.02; 8.73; 8.85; 8.5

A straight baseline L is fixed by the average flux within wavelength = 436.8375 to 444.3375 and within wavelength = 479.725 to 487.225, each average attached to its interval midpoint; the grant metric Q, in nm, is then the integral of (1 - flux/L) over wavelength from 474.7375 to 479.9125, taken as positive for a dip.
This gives -0.17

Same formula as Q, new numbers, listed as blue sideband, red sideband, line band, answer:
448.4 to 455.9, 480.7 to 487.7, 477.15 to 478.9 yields -0.044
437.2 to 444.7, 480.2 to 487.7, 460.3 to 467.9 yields -0.293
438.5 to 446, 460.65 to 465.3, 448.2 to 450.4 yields 0.043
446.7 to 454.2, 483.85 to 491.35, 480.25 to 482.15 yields -0.115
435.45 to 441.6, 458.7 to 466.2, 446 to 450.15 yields 0.106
